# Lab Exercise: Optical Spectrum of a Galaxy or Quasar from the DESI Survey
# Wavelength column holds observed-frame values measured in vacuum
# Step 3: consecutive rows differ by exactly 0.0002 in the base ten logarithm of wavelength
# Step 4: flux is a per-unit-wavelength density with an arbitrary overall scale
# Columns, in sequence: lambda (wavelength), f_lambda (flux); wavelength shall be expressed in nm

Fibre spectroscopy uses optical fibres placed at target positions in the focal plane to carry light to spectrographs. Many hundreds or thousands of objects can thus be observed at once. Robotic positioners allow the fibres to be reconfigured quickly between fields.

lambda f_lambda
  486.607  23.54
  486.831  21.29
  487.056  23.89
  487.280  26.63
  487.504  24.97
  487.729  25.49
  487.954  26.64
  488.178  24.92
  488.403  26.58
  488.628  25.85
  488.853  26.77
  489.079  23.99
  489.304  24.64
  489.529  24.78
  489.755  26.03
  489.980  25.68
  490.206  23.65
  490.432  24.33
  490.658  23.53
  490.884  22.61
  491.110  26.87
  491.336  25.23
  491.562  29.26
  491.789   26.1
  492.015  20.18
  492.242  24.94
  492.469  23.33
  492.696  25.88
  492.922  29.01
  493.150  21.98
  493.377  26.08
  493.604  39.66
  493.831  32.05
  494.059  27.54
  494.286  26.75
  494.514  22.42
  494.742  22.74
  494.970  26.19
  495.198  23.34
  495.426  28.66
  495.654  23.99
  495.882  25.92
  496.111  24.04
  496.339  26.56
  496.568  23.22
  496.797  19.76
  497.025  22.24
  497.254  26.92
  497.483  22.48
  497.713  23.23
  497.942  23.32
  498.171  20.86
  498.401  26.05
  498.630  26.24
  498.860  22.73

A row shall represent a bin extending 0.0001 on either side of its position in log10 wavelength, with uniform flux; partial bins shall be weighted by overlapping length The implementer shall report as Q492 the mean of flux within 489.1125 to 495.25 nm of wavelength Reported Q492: 25.7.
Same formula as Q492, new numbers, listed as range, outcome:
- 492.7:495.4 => 27.1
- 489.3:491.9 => 25.3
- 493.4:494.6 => 29.6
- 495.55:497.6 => 23.9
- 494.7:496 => 25.3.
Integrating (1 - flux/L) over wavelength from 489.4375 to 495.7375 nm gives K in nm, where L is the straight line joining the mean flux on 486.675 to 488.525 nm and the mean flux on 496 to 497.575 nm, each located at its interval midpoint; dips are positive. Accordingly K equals -0.41 nm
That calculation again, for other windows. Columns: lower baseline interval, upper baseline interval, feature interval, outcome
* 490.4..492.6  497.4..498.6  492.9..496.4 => -0.37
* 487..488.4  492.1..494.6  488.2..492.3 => 0.20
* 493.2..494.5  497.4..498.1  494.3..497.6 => 0.20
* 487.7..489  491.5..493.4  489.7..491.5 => 0.05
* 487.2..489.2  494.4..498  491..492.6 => -0.01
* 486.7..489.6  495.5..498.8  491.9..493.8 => -0.17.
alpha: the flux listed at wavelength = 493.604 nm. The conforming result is 39.66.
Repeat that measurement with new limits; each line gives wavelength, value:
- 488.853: 26.77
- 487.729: 25.49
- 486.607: 23.54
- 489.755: 26.03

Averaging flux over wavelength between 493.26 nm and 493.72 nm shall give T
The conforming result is 32.8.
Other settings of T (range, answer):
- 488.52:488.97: 26.3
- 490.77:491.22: 24.7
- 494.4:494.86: 22.6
